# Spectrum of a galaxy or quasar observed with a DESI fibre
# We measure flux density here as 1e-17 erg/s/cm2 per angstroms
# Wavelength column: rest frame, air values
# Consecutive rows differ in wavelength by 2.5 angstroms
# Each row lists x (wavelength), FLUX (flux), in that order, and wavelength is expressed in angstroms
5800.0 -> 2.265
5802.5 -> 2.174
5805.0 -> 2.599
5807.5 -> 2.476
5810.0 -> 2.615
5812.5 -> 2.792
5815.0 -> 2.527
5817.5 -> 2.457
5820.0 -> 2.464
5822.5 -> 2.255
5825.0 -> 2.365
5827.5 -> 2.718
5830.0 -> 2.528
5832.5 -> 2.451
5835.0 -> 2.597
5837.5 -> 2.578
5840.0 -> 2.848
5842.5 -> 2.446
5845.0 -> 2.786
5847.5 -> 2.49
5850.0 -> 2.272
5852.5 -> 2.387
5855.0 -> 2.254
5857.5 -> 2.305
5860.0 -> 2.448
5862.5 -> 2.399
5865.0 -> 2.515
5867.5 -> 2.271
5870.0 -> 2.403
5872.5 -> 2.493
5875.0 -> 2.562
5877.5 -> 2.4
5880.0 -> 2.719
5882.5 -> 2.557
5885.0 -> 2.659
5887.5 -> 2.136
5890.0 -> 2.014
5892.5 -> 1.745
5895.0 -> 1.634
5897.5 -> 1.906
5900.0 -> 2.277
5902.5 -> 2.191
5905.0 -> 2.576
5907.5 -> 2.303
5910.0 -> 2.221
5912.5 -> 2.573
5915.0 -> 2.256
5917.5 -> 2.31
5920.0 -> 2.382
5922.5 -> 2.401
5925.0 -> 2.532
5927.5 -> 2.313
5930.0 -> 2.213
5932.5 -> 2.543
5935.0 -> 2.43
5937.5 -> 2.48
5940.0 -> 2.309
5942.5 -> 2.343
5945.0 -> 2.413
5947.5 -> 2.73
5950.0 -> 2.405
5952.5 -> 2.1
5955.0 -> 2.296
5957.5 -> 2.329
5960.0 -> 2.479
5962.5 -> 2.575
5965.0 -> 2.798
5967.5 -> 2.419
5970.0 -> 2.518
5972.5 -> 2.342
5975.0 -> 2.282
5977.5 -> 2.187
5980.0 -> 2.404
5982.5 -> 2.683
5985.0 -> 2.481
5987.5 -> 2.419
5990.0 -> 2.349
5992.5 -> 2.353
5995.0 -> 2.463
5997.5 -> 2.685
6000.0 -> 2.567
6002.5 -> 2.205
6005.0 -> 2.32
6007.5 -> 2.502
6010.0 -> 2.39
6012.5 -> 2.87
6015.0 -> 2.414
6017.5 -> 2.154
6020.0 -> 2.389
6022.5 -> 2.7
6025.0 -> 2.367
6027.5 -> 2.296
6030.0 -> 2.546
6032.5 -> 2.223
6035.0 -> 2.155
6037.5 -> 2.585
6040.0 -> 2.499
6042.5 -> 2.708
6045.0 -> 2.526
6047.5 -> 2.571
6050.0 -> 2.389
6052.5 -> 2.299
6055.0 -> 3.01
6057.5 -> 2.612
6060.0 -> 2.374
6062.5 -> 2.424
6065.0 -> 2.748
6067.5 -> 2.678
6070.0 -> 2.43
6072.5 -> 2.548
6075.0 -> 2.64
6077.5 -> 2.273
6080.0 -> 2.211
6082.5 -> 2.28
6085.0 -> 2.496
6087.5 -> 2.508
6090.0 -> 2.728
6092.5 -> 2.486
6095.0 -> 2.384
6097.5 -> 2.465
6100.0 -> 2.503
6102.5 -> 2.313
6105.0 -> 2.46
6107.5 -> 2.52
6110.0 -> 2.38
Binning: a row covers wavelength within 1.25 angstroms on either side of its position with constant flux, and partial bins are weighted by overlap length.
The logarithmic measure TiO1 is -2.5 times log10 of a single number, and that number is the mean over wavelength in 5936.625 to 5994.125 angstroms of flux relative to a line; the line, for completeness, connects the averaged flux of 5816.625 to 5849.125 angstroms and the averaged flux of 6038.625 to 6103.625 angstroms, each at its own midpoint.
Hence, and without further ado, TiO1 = 0.043 mag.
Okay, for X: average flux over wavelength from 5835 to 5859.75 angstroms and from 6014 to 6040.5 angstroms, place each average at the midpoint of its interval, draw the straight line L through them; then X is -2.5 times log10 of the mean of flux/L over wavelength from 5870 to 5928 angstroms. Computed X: 0.07 mag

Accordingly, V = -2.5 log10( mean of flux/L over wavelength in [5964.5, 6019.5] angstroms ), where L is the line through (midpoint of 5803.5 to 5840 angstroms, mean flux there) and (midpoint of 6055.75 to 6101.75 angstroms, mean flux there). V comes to 0.03 mag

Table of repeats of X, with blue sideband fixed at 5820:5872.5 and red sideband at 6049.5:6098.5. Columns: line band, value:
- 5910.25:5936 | 0.04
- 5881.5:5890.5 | 0.05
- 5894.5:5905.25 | 0.17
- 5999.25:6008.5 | 0.05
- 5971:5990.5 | 0.04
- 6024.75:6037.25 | 0.07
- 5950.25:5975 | 0.03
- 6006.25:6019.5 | 0.01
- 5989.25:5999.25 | 0.01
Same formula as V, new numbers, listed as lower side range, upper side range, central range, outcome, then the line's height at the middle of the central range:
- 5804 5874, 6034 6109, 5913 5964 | 0.04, 2.49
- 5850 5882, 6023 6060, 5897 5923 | 0.06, 2.44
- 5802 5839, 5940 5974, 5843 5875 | 0.03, 2.49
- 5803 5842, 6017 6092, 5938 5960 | 0.06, 2.51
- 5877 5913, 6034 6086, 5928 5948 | -0.05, 2.32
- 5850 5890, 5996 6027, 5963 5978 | 0.00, 2.45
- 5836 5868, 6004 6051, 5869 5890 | 0.00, 2.46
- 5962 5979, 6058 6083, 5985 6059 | -0.01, 2.46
